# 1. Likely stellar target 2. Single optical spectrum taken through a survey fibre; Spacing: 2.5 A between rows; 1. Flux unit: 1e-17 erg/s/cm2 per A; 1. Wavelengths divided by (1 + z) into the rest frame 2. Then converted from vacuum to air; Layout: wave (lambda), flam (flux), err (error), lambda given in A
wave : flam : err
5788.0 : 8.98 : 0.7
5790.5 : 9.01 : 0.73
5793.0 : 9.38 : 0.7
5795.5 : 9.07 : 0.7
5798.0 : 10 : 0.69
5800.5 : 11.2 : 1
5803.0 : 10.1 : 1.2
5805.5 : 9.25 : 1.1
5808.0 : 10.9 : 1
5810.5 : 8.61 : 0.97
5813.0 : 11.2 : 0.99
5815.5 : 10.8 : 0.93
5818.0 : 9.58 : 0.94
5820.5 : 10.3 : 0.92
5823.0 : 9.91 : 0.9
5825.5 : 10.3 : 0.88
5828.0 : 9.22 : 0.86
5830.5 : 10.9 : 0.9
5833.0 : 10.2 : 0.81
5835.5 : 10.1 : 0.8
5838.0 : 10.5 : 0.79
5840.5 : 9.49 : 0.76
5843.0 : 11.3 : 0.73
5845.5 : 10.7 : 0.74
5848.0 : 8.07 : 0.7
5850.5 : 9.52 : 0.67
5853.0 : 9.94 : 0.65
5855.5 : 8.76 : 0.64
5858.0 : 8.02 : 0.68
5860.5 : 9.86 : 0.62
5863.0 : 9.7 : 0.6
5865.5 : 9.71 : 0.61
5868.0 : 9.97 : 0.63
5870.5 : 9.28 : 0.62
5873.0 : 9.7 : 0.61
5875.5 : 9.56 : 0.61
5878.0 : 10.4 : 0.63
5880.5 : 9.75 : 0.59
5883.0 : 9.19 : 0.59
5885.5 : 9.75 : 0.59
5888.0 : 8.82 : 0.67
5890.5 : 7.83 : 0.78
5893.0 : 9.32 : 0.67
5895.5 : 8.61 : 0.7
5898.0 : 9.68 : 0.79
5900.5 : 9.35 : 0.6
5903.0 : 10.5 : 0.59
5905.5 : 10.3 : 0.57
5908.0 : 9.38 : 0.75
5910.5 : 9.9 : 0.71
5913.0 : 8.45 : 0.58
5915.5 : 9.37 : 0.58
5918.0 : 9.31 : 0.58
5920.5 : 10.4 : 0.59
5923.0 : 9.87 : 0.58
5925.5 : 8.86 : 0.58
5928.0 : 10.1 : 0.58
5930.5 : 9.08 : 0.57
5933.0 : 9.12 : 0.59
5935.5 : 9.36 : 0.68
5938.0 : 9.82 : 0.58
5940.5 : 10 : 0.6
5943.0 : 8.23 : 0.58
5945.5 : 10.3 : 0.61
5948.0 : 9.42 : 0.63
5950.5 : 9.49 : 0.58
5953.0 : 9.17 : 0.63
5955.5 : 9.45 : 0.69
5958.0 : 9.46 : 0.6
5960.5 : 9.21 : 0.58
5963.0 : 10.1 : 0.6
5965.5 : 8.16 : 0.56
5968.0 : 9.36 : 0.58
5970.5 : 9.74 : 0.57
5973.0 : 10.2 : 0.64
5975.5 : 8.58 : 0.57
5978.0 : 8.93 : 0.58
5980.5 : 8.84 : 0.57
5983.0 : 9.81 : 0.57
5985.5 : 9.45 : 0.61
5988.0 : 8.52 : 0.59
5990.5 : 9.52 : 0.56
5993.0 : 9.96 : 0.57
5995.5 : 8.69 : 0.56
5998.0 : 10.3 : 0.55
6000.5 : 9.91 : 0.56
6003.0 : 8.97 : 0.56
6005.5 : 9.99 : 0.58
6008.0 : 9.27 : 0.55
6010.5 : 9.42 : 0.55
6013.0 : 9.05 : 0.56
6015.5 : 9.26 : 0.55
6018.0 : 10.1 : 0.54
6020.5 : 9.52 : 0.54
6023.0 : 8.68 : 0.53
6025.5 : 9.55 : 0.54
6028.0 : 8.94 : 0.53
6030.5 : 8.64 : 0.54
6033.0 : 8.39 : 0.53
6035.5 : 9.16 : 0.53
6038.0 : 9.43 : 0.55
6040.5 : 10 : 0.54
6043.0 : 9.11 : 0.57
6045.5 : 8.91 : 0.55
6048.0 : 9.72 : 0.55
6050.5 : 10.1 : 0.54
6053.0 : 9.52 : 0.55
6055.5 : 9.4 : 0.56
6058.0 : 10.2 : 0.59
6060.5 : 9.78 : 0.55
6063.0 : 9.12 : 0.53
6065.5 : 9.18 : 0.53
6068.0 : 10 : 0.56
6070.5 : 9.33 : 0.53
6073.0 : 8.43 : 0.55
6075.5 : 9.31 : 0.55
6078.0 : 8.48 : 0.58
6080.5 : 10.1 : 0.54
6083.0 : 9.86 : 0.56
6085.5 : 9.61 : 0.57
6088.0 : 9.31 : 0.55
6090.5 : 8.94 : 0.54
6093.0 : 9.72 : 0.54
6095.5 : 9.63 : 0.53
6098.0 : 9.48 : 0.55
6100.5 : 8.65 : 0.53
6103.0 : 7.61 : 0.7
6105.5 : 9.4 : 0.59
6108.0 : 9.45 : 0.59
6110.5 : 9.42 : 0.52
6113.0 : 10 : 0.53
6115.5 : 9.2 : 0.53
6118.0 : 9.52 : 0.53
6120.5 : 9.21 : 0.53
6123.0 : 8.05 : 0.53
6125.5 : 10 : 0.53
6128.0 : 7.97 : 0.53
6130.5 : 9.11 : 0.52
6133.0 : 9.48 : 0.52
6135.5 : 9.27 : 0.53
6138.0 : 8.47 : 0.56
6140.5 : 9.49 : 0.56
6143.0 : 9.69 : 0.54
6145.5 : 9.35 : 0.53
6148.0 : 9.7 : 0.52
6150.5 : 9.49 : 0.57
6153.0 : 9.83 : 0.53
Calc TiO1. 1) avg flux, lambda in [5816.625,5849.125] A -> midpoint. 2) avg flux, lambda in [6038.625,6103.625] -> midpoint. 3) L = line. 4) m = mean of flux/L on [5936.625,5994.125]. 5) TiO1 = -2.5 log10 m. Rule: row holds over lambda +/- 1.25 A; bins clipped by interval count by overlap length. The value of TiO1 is 0.03 mag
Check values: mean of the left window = 10.1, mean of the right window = 9.38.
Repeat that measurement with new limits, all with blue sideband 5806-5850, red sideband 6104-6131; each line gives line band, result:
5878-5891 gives 0.074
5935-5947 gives 0.022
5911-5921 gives 0.054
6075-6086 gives -0.018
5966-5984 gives 0.040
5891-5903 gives 0.068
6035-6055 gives -0.009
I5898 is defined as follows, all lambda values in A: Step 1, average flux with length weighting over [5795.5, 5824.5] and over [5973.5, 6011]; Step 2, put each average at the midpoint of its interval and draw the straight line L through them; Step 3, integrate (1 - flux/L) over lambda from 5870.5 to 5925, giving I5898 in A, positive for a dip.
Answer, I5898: 1.5 A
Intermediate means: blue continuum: 10.1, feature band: 9.48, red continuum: 9.36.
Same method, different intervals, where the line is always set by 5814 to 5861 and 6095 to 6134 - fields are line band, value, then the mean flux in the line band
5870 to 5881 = 0.0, 9.77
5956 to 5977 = 0.4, 9.35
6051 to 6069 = -0.7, 9.62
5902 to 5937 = 0.3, 9.57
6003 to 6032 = 0.3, 9.29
